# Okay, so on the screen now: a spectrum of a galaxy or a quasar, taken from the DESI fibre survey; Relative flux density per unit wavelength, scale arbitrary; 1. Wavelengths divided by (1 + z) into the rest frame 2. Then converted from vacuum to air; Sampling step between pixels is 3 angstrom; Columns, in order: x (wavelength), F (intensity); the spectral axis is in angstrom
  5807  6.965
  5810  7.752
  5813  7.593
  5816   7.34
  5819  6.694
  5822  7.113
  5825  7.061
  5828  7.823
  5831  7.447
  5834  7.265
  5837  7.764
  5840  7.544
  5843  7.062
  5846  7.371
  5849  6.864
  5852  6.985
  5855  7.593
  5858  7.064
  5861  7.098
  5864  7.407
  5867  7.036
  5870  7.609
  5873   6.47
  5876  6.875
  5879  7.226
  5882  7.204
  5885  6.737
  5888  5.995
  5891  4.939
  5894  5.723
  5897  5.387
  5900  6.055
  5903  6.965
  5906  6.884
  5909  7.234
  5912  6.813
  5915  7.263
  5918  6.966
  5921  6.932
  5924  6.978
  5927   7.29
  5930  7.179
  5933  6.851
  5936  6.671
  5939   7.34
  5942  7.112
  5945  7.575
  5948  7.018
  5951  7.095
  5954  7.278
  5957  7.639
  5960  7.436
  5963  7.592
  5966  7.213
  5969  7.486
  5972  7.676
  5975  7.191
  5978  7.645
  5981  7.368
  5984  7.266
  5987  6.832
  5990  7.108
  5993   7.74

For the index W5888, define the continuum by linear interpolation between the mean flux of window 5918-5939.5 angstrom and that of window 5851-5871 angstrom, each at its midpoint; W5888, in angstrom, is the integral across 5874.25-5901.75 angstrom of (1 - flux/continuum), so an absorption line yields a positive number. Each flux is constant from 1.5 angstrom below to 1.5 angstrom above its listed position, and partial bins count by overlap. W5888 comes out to 3.5 angstrom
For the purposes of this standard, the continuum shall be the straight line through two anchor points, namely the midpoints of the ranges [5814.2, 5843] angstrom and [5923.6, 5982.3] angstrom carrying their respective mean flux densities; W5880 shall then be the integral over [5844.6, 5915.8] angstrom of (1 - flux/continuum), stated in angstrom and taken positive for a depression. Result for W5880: 5.2 angstrom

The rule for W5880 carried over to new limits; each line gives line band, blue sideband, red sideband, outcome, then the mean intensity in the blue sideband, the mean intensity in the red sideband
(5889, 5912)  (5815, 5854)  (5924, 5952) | 3.1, 7.26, 7.12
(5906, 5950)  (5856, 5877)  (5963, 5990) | 0.9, 7.1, 7.34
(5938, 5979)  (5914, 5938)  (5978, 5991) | -1.5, 7.02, 7.2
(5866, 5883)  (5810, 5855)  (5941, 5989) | 0.6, 7.31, 7.34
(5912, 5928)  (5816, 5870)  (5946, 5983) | 0.6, 7.26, 7.39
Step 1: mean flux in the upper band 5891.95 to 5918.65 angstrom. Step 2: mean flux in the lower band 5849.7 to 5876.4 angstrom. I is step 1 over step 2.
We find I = 0.9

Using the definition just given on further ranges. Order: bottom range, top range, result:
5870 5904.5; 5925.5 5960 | 1.13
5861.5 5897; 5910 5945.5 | 1.07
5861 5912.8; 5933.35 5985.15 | 1.10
